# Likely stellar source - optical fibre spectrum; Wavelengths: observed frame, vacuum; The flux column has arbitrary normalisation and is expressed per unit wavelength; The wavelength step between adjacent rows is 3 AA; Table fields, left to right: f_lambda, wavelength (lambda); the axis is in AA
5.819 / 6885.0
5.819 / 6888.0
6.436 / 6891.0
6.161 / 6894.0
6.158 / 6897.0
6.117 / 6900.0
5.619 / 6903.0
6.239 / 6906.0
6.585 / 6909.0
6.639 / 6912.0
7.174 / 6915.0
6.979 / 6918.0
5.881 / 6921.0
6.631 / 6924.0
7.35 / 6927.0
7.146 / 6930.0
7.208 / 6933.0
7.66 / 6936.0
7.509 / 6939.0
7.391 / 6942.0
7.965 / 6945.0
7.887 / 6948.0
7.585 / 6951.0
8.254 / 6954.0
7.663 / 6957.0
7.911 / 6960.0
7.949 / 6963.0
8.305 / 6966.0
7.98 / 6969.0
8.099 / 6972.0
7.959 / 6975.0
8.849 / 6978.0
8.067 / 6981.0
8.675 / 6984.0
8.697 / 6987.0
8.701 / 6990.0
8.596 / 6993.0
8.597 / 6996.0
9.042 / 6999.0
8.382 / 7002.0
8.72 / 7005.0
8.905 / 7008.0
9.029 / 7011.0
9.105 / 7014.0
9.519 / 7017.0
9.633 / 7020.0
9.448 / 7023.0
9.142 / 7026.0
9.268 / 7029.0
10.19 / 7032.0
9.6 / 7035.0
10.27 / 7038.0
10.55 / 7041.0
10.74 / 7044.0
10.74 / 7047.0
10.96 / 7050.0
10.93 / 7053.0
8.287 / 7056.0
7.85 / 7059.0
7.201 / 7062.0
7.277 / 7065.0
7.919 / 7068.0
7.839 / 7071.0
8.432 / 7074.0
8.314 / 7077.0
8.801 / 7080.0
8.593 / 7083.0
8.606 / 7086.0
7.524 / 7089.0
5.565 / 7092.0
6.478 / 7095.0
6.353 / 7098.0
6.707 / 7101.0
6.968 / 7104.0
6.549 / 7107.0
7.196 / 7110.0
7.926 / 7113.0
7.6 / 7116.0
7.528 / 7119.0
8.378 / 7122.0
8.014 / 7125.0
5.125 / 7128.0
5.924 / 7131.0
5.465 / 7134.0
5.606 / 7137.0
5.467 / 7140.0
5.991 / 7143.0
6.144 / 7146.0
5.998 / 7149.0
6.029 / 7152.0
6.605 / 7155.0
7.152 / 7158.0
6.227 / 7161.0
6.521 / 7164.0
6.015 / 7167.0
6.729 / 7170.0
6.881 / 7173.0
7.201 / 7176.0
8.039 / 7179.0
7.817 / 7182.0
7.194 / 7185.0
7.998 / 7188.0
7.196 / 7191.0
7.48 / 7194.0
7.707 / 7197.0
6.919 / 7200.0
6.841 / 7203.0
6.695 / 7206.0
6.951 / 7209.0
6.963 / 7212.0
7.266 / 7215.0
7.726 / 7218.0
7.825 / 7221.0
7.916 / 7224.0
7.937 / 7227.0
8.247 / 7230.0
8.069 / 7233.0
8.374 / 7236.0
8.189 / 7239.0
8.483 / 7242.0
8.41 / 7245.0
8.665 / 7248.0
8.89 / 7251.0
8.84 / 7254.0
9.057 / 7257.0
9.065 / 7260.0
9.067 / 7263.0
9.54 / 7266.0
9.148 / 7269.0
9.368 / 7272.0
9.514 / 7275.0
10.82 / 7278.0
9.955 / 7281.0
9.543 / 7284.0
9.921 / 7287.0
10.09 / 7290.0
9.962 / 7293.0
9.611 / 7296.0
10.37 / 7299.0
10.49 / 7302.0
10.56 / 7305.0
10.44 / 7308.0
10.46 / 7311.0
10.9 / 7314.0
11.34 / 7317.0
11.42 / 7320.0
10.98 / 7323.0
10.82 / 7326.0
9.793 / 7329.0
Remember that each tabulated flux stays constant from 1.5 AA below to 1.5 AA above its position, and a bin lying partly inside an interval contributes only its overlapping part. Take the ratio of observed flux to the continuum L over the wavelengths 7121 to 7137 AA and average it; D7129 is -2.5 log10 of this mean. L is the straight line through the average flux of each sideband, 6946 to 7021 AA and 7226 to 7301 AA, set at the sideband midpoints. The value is 0.34 mag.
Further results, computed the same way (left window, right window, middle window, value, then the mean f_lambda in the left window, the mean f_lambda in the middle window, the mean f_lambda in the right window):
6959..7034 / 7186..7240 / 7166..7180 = 0.12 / 8.76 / 6.97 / 7.56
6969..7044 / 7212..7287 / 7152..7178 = 0.31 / 9.06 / 6.66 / 8.73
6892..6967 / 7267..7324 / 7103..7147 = 0.30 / 7.11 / 6.66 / 10.2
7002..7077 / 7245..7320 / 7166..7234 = 0.29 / 9.2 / 7.38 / 9.82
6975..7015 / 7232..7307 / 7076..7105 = 0.21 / 8.69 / 7.38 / 9.38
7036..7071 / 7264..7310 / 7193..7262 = 0.23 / 9.28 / 7.95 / 9.95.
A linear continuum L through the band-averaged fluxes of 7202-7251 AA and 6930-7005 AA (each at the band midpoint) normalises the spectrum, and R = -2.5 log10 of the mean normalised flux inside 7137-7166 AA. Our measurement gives 0.264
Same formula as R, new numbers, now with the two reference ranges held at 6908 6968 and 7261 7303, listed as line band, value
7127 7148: 0.47 mag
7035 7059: -0.24 mag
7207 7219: 0.28 mag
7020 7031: -0.17 mag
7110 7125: 0.11 mag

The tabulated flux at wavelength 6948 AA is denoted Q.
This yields 7.887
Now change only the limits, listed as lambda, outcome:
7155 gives 6.605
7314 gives 10.9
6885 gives 5.819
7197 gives 7.707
